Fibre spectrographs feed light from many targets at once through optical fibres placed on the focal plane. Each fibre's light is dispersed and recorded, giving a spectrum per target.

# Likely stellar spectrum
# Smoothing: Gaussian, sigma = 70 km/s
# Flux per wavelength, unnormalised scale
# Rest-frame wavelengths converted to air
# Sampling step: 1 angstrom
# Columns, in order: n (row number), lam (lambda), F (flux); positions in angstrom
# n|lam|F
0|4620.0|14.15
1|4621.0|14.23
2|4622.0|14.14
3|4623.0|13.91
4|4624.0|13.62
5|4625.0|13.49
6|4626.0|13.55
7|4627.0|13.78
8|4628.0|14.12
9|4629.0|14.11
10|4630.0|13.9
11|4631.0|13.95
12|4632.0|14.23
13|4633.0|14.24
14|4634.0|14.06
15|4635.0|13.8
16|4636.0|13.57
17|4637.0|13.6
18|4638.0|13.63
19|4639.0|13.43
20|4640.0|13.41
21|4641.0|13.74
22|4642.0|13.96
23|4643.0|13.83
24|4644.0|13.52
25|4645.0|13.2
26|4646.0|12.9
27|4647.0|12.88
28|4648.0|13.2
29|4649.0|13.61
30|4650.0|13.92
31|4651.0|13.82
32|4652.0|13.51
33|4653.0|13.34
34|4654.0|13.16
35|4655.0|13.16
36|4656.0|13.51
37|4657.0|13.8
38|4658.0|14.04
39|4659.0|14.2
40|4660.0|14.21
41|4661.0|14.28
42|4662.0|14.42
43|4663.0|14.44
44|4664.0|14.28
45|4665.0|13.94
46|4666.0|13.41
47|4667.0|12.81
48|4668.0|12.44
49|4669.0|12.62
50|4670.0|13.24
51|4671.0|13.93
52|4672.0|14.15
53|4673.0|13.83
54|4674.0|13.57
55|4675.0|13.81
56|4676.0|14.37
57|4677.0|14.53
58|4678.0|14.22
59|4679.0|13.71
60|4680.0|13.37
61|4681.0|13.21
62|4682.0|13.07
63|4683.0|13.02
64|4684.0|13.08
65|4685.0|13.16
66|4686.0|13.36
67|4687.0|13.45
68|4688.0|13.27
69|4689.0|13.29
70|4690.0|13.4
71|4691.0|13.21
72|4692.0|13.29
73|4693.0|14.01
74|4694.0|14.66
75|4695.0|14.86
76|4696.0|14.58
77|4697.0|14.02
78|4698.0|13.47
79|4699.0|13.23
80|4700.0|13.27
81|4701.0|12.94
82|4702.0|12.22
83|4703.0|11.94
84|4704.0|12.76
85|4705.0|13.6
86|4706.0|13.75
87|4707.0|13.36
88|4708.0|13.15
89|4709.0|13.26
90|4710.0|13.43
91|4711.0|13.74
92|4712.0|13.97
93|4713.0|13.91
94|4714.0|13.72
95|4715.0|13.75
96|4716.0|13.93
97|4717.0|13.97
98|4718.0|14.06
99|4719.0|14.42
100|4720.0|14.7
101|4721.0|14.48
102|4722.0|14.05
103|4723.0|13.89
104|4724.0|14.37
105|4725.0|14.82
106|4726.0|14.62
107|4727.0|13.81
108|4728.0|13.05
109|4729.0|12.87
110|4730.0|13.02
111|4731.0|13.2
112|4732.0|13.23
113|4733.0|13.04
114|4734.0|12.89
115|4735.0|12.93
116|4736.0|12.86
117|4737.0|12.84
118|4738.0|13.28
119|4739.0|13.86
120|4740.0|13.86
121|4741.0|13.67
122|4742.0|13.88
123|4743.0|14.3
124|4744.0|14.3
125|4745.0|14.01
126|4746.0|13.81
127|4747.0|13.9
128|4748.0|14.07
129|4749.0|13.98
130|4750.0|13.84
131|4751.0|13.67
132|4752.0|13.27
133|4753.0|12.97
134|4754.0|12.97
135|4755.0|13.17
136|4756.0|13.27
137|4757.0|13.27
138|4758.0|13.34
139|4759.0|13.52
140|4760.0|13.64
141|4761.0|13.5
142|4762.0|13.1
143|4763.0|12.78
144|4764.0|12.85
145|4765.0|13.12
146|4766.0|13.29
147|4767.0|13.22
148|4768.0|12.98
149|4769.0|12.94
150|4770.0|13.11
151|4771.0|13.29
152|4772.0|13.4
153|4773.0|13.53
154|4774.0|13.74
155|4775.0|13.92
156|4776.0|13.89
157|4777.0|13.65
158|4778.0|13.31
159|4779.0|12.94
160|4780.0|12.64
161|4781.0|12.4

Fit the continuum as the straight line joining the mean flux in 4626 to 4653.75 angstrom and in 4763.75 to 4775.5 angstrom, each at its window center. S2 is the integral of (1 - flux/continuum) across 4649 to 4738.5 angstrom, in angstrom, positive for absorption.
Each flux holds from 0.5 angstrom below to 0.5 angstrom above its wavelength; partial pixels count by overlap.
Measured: -0.6 angstrom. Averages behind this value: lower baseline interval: 13.7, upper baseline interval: 13.3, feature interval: 13.6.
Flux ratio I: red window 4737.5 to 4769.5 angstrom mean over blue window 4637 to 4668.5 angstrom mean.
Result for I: 0.99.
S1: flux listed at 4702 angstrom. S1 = 12.22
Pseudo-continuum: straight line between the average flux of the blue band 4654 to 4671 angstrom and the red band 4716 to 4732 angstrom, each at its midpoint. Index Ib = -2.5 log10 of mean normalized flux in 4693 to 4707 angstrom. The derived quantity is 0.03 mag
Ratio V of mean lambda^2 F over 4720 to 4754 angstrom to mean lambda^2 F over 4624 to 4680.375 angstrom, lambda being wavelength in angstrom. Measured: 1.03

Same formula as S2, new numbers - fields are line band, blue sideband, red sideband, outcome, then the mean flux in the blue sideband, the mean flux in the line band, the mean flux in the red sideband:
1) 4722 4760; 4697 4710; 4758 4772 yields -1.1 angstrom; 13.1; 13.6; 13.2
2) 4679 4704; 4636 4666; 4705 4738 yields 0.5 angstrom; 13.7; 13.4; 13.7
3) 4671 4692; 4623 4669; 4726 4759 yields 0.1 angstrom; 13.7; 13.6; 13.5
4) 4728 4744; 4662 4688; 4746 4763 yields 0.2 angstrom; 13.6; 13.3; 13.5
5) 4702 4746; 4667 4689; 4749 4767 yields -0.9 angstrom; 13.5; 13.6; 13.3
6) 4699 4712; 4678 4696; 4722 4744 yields 0.4 angstrom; 13.5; 13.2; 13.6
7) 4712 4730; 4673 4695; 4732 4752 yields -0.5 angstrom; 13.6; 14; 13.6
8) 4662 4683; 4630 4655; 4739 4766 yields -0.1 angstrom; 13.6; 13.7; 13.5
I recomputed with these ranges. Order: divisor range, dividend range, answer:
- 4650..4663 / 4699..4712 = 0.95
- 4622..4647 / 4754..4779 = 0.97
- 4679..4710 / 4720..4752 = 1.02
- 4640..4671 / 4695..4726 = 1.01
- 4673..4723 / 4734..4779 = 0.99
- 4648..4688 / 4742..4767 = 0.99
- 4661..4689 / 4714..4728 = 1.04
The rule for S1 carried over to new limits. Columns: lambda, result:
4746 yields 13.81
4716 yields 13.93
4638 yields 13.63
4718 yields 14.06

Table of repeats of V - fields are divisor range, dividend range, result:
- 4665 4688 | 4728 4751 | 1.03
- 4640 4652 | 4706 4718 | 1.04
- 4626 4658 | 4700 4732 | 1.03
